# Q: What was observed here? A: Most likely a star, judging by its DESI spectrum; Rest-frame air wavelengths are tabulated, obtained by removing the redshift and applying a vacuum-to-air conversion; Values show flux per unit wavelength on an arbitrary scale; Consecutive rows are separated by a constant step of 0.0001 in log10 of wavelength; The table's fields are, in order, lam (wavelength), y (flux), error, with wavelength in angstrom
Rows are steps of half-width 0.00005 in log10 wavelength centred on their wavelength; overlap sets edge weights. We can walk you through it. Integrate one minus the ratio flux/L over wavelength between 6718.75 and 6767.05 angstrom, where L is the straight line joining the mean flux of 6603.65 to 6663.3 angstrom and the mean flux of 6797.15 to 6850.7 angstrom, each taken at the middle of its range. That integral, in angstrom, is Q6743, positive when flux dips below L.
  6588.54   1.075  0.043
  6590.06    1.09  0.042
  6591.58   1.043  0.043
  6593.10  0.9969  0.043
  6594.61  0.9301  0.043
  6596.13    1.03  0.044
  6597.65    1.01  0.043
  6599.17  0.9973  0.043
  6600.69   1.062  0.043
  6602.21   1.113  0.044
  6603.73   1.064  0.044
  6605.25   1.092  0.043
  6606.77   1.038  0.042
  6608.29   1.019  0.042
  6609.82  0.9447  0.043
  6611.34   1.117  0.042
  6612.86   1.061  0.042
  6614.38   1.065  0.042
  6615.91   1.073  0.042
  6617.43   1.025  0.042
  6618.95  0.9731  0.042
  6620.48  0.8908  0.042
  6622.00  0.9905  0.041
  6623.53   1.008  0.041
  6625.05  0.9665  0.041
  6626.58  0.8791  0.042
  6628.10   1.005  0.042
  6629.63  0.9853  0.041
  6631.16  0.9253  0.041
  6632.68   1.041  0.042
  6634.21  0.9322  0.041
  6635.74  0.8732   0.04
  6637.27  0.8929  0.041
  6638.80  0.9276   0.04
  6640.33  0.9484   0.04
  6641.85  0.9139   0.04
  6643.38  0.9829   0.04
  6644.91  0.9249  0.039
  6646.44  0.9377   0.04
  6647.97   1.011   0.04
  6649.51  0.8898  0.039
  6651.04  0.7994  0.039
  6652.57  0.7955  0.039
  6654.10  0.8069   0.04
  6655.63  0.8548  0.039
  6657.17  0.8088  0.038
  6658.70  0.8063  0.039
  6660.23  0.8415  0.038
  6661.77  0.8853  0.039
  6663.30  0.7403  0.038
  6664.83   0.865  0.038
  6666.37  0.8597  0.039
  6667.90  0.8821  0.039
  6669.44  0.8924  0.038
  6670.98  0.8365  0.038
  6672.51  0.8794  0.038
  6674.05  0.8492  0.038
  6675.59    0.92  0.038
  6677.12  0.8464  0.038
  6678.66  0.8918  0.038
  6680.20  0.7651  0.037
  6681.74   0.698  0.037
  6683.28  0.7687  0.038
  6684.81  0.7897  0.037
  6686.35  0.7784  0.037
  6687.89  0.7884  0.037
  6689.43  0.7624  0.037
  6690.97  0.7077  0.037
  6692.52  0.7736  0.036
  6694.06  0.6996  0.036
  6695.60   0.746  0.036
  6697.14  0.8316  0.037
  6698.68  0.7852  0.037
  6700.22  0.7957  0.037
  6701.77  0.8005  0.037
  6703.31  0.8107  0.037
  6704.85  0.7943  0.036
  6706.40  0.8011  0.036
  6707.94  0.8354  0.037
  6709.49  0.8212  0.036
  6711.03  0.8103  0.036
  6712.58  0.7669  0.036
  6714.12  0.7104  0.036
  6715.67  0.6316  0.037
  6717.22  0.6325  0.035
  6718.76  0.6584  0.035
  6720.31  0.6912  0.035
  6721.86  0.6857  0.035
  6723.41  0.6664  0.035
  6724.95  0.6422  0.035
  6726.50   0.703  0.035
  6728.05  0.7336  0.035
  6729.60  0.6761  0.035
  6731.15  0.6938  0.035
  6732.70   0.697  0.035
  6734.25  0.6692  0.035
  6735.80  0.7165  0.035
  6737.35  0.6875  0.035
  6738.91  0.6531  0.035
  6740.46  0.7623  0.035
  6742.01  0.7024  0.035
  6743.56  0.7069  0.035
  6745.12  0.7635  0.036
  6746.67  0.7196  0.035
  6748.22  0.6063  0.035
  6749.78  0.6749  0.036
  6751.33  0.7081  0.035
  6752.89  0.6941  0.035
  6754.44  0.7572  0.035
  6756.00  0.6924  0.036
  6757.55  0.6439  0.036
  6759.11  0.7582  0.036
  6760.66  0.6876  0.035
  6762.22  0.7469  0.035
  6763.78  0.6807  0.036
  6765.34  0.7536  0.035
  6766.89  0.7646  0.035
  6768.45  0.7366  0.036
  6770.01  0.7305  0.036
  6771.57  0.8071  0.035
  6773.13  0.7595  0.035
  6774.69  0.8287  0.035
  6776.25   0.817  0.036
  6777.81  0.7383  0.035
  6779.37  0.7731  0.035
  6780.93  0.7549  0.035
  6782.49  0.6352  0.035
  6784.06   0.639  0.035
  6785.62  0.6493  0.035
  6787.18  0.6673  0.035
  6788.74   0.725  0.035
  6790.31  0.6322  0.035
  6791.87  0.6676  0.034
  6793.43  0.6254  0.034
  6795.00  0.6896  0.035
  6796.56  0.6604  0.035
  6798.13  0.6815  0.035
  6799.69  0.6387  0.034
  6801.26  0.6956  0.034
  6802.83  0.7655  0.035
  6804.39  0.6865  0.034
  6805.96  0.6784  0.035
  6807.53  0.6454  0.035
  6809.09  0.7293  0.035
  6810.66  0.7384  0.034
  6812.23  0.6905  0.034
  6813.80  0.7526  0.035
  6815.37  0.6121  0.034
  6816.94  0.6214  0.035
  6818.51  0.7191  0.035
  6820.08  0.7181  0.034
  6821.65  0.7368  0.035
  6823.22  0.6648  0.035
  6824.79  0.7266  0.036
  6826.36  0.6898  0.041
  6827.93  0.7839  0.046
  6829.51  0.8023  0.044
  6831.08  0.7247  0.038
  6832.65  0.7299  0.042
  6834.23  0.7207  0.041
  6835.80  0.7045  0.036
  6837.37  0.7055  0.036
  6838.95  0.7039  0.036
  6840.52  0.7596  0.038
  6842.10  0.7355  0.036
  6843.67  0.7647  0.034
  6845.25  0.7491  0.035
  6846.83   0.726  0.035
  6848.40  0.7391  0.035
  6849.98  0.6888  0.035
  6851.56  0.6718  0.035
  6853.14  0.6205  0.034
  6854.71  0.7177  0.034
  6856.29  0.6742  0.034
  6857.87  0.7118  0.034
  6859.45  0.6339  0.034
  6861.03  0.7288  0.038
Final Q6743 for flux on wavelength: 6.6 angstrom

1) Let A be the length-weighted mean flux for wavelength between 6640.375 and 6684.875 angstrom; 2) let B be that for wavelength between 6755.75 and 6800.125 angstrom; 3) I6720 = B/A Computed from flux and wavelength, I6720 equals 0.83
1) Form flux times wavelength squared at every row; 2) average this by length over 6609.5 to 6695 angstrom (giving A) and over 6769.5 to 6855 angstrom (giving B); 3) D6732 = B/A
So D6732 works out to 0.84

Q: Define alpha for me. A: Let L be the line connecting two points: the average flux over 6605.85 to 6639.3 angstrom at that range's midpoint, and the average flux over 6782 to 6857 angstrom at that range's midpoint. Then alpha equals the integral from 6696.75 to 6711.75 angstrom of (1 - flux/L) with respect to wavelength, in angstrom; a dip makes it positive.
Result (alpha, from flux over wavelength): 1.0 angstrom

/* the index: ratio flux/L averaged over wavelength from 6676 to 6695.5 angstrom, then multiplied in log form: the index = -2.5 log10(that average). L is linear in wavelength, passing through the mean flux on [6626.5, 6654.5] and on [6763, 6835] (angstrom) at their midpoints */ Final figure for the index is 0.12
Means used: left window 0.922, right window 0.711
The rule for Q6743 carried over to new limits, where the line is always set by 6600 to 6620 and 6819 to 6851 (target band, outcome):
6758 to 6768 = 1.22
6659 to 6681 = 2.50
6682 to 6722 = 6.98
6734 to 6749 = 2.81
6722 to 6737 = 3.24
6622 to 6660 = 3.42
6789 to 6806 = 2.29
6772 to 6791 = 1.99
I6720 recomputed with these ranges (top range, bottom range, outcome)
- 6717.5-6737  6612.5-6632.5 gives 0.69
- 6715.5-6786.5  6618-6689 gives 0.80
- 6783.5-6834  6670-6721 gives 0.89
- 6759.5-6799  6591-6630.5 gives 0.70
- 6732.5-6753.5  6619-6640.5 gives 0.74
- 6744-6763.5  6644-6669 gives 0.82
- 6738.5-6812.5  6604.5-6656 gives 0.74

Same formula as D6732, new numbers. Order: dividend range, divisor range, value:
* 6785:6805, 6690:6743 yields 0.95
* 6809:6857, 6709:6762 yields 1.05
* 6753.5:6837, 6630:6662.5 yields 0.83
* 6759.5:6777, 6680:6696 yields 1.03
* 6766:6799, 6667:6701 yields 0.91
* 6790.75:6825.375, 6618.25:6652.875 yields 0.77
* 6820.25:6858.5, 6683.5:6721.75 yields 0.99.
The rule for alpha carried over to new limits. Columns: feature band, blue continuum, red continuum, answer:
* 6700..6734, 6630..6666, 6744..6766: 1.91 angstrom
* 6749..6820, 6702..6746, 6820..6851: 1.83 angstrom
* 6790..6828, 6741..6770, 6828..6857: 1.50 angstrom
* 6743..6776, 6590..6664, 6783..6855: 2.22 angstrom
